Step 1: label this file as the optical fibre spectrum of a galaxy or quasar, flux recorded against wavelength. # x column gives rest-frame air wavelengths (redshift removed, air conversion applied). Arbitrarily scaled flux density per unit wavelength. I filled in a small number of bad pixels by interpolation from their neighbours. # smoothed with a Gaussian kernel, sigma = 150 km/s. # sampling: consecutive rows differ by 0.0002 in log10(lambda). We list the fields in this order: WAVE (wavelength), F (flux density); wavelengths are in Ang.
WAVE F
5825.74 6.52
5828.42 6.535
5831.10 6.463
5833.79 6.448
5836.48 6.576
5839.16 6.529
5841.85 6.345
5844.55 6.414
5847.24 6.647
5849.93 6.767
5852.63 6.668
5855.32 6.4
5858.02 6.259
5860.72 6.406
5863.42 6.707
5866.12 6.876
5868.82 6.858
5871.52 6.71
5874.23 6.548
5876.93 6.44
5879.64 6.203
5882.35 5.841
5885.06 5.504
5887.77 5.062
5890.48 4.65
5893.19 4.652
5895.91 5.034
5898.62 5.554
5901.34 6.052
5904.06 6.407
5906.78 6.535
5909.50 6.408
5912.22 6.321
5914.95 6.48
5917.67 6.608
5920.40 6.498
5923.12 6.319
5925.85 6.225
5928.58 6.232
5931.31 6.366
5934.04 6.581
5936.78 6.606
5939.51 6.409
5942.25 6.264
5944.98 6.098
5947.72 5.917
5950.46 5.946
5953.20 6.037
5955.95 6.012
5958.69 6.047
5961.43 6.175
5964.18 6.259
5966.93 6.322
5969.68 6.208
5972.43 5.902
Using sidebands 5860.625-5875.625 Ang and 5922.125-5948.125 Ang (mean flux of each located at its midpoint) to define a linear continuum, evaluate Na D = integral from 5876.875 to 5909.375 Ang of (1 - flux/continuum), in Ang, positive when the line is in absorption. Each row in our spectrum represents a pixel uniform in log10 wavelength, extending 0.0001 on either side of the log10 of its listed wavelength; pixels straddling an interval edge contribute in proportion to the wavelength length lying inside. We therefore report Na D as 4.5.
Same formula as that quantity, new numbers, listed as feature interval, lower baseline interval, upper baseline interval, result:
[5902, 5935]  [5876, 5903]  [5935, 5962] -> -3.3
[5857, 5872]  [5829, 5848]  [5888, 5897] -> -2.6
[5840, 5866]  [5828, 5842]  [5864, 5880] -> 0.1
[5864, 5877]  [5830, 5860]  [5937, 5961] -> -0.6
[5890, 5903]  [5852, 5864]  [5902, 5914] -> 2.3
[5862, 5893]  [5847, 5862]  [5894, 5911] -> 0.9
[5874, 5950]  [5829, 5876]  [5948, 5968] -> 2.9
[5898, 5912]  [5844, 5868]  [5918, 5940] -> 0.5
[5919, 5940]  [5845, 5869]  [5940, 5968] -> -0.6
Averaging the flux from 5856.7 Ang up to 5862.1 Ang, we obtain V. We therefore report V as 6.33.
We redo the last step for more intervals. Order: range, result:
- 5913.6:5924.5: 6.48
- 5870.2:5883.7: 6.35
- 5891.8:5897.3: 4.85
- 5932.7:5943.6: 6.46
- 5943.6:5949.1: 6.01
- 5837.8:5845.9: 6.43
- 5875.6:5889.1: 5.81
